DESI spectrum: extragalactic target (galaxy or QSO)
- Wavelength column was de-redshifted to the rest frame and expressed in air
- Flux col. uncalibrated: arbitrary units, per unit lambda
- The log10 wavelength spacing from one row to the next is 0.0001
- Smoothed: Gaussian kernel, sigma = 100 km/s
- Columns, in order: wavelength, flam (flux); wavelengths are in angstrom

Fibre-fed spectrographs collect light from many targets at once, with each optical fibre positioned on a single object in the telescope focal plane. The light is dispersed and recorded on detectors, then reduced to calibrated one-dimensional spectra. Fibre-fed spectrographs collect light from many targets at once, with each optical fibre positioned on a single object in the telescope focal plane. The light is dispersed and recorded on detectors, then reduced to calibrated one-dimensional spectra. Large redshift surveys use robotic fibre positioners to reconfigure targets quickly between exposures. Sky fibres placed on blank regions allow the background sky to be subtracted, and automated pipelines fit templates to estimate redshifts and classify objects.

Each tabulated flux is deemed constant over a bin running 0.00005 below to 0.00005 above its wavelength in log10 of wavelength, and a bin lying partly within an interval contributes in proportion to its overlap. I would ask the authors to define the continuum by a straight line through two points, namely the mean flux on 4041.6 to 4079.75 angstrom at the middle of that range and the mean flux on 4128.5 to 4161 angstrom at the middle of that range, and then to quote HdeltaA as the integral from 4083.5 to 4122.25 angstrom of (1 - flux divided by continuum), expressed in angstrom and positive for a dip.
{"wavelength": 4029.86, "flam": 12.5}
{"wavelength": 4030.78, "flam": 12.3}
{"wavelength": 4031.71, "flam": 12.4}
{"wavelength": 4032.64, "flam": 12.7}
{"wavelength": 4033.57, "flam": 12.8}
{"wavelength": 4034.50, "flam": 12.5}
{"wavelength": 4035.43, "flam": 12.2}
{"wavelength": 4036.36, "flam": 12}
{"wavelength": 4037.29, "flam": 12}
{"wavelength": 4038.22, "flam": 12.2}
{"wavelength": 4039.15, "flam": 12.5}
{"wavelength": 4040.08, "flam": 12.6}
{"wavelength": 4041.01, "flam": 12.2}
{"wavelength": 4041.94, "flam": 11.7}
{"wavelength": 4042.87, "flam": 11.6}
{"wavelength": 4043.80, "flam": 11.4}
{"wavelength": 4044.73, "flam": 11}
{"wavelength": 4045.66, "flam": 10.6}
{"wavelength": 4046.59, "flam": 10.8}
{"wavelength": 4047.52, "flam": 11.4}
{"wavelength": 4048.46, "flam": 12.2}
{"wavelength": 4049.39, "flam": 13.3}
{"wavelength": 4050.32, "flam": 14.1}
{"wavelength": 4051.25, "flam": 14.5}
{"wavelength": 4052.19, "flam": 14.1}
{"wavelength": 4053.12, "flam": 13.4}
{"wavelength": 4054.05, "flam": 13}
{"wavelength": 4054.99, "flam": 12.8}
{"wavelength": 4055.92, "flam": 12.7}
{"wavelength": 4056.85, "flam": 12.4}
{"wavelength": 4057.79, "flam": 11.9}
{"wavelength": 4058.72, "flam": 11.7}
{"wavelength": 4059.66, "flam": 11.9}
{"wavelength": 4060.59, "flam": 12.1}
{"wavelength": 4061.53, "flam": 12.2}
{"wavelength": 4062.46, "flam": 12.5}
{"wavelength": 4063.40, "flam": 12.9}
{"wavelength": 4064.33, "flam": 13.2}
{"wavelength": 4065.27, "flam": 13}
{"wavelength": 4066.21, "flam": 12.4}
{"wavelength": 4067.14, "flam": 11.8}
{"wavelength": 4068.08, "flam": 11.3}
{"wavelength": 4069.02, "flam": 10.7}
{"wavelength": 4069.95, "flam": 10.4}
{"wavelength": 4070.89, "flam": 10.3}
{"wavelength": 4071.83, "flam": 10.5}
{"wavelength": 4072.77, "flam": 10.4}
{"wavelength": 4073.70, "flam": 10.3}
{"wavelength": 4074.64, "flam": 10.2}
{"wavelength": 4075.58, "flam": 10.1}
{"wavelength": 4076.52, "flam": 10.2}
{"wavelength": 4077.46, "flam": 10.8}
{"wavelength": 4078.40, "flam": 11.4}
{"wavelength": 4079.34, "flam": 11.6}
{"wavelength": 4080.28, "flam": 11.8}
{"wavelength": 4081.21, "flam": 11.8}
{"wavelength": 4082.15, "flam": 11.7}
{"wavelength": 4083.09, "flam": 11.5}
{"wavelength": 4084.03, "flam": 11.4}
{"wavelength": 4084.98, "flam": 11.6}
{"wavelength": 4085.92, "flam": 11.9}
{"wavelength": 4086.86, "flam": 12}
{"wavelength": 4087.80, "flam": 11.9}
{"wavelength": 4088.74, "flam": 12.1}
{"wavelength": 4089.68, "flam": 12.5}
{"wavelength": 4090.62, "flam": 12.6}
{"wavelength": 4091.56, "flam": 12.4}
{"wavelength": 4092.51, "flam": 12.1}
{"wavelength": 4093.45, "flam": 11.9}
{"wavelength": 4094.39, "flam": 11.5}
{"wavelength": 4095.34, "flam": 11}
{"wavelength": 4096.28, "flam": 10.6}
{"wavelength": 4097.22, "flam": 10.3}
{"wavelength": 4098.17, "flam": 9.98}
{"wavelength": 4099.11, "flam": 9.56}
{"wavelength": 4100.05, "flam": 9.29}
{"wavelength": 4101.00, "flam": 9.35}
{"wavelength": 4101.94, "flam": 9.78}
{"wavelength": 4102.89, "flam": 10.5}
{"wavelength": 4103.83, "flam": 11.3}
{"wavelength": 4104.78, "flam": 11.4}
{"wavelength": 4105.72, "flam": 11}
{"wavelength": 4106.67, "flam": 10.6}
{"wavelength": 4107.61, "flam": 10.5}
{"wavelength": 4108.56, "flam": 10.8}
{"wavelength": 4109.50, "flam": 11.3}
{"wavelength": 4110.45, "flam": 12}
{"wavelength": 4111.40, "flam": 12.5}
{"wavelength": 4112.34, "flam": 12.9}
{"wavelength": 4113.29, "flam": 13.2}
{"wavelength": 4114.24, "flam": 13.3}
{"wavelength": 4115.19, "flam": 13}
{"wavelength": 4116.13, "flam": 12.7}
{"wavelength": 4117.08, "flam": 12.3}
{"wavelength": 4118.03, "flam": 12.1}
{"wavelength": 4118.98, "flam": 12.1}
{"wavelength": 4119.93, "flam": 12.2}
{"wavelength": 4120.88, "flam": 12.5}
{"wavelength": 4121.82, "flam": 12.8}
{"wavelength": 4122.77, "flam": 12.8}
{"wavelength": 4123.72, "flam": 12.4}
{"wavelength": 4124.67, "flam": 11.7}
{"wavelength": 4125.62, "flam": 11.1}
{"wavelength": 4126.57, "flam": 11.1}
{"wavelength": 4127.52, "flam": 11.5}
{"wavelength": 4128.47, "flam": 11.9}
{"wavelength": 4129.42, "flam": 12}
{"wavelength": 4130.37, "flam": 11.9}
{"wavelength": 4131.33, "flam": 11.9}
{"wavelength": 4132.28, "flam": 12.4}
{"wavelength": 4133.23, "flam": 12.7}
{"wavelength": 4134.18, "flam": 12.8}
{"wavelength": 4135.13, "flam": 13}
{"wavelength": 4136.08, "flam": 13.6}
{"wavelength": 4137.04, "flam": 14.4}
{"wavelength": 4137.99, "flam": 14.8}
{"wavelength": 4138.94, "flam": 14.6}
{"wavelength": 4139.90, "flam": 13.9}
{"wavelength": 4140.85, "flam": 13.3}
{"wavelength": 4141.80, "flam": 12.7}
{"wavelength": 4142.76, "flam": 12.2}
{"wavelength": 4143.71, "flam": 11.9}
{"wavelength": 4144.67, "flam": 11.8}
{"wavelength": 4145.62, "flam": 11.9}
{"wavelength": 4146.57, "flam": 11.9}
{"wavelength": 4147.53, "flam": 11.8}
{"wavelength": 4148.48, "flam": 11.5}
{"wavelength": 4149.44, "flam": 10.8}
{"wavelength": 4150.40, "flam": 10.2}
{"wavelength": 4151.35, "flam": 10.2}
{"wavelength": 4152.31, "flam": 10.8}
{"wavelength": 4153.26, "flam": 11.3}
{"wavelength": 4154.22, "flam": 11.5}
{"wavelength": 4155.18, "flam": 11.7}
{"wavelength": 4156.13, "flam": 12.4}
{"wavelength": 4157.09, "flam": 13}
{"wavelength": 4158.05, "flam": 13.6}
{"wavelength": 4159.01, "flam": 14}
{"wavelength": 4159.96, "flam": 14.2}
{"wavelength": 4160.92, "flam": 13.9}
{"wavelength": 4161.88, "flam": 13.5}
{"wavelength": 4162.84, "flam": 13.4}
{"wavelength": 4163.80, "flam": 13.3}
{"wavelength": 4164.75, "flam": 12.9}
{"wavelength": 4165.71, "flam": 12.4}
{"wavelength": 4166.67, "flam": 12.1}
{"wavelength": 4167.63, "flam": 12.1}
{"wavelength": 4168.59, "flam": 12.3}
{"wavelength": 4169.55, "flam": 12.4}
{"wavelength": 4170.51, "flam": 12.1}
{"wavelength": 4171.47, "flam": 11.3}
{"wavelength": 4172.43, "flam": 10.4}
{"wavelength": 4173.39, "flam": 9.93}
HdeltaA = 1.8 angstrom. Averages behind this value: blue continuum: 11.8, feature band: 11.6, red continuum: 12.5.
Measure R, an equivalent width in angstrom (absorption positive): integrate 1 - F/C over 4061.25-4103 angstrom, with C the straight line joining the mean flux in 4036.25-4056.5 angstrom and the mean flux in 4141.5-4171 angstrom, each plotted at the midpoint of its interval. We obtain 3.6 angstrom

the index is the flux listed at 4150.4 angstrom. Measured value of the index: 10.2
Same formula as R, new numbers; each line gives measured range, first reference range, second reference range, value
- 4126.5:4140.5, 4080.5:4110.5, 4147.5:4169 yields -1.20 angstrom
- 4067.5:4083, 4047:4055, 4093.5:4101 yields 1.08 angstrom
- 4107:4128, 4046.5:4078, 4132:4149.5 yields 0.70 angstrom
